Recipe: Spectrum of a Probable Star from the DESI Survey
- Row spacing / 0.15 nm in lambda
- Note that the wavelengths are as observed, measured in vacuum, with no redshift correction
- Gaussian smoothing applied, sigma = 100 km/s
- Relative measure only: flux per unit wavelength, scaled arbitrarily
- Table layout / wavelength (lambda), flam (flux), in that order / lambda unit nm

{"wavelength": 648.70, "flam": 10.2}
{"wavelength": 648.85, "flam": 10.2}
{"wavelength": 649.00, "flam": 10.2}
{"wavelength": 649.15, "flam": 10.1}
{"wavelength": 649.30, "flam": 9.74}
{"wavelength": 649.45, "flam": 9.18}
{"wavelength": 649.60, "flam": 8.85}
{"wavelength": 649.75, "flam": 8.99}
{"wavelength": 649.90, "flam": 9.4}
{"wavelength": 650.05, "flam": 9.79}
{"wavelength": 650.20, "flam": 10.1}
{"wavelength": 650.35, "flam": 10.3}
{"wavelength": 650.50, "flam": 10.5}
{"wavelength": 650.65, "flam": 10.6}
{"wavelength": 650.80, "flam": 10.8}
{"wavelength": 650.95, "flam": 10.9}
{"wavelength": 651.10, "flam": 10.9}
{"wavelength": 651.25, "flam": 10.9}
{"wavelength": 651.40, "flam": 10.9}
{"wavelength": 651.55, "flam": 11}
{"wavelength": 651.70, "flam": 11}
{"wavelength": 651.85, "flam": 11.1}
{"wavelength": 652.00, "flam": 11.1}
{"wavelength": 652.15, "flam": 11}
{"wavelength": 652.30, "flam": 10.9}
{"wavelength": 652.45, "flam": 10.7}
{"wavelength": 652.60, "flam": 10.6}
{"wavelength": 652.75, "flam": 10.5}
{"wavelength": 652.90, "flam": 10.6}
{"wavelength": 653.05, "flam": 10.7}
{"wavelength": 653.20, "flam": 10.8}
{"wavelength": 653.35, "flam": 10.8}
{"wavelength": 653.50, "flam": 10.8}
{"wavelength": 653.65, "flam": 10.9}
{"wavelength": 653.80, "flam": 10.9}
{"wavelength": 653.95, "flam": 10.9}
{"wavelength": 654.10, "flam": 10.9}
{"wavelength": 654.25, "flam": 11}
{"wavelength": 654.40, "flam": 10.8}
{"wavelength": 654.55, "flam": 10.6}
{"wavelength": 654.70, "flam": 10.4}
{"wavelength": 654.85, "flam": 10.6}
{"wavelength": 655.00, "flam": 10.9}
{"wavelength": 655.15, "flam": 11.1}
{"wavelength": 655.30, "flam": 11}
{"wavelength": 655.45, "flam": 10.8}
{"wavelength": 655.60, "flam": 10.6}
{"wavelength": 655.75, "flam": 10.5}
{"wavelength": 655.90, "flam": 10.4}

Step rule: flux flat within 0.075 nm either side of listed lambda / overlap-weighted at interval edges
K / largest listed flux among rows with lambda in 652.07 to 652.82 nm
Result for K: 11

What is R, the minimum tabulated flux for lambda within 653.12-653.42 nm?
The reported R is 10.8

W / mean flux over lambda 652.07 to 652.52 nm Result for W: 10.9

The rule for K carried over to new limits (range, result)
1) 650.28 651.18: 10.9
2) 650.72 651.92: 11.1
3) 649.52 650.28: 10.1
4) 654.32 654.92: 10.8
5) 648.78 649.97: 10.2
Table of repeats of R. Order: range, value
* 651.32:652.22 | 10.9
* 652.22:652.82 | 10.5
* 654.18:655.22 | 10.4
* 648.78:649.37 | 9.74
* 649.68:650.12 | 8.99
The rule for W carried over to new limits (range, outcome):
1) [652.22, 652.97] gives 10.7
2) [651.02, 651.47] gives 10.9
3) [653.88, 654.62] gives 10.8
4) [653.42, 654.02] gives 10.9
